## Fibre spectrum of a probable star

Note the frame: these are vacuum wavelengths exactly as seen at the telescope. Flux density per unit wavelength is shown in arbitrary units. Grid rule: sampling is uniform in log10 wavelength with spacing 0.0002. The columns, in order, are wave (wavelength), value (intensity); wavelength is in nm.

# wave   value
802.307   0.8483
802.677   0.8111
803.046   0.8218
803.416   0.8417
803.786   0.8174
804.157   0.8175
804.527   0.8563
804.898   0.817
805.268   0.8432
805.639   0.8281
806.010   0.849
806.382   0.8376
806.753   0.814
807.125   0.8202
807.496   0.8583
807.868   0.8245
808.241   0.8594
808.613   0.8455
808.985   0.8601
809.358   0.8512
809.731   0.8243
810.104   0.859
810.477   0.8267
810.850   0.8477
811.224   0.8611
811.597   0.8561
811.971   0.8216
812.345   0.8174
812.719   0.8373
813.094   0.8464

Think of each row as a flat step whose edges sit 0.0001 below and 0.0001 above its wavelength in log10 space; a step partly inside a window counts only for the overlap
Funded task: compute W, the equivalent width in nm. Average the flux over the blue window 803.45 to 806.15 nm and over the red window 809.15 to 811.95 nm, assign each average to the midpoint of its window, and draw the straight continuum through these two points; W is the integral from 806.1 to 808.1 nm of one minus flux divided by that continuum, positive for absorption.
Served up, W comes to 0.01 nm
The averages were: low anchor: 0.833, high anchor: 0.845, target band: 0.832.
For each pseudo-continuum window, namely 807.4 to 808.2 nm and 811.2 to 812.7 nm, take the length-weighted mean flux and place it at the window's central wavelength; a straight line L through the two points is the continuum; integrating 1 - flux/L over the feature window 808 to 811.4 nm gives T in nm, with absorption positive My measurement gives -0.03 nm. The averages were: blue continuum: 0.842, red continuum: 0.837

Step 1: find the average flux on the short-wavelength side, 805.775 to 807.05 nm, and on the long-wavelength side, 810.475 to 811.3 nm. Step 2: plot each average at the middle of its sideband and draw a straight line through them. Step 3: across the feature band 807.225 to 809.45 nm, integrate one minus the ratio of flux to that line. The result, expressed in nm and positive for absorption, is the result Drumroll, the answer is -0.03 nm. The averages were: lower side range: 0.832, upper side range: 0.847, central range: 0.849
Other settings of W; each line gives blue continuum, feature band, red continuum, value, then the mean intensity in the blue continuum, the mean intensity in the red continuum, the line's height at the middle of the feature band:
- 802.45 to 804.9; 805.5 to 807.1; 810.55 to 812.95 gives 0.000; 0.827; 0.84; 0.831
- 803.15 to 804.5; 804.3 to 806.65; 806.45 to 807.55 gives -0.024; 0.829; 0.829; 0.829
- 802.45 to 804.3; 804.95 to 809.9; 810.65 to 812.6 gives -0.046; 0.822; 0.841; 0.831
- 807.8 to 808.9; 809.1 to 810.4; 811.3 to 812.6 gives -0.003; 0.847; 0.835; 0.842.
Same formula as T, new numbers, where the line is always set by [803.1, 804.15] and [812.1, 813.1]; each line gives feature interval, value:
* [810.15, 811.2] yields -0.018 nm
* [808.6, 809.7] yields -0.028 nm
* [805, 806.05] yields -0.013 nm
